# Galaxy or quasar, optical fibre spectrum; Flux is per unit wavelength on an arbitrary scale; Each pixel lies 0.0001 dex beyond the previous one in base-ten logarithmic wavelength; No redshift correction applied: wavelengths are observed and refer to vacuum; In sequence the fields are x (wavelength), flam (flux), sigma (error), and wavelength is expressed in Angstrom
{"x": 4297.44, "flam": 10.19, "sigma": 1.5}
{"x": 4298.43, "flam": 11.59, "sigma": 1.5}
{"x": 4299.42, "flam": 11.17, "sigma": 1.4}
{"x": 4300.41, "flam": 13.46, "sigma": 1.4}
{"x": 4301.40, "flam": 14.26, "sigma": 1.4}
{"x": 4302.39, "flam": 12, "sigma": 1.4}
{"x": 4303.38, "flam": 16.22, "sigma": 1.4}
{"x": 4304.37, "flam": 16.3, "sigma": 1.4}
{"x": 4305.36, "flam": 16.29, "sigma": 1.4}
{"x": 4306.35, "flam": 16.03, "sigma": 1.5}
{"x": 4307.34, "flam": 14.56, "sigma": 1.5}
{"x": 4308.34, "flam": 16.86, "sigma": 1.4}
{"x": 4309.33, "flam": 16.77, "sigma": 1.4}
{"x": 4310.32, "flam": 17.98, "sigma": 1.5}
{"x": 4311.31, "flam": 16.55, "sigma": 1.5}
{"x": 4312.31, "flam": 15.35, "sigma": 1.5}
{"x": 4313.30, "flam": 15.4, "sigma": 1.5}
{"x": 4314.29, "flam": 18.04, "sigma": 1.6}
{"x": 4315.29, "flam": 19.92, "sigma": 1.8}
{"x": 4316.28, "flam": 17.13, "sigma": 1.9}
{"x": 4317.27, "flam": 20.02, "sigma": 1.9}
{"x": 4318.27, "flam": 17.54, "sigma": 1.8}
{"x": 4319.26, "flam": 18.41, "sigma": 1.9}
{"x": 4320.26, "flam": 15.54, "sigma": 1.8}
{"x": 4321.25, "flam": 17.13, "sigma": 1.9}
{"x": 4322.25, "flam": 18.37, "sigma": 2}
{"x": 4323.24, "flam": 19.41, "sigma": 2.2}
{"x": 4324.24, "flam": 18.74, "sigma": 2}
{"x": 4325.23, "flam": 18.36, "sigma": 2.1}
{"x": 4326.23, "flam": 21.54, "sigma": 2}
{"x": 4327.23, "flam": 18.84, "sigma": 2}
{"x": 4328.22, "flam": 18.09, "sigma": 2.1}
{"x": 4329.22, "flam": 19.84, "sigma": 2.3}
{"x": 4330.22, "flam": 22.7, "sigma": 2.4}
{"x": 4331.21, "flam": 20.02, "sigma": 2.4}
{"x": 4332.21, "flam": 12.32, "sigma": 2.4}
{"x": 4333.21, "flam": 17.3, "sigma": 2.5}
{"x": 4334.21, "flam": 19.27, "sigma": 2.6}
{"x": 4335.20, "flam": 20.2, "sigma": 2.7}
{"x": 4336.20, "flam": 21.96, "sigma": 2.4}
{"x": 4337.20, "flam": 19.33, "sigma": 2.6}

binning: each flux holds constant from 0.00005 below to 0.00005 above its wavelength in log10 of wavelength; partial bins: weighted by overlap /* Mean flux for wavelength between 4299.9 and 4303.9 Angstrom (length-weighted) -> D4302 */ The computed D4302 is 14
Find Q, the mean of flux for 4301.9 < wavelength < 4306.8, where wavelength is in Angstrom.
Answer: 15.4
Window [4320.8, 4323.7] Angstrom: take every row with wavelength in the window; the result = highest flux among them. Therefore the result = 19.41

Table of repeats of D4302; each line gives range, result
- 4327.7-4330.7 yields 20.2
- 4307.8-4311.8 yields 17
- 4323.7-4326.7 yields 19.5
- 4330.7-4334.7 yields 17.2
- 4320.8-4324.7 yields 18.4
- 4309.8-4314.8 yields 16.7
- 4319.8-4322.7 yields 17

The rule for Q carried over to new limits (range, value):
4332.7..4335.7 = 18.9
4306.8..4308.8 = 15.6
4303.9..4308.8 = 16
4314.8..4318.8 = 18.7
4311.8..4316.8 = 17.2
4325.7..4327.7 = 20.1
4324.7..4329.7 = 19.3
